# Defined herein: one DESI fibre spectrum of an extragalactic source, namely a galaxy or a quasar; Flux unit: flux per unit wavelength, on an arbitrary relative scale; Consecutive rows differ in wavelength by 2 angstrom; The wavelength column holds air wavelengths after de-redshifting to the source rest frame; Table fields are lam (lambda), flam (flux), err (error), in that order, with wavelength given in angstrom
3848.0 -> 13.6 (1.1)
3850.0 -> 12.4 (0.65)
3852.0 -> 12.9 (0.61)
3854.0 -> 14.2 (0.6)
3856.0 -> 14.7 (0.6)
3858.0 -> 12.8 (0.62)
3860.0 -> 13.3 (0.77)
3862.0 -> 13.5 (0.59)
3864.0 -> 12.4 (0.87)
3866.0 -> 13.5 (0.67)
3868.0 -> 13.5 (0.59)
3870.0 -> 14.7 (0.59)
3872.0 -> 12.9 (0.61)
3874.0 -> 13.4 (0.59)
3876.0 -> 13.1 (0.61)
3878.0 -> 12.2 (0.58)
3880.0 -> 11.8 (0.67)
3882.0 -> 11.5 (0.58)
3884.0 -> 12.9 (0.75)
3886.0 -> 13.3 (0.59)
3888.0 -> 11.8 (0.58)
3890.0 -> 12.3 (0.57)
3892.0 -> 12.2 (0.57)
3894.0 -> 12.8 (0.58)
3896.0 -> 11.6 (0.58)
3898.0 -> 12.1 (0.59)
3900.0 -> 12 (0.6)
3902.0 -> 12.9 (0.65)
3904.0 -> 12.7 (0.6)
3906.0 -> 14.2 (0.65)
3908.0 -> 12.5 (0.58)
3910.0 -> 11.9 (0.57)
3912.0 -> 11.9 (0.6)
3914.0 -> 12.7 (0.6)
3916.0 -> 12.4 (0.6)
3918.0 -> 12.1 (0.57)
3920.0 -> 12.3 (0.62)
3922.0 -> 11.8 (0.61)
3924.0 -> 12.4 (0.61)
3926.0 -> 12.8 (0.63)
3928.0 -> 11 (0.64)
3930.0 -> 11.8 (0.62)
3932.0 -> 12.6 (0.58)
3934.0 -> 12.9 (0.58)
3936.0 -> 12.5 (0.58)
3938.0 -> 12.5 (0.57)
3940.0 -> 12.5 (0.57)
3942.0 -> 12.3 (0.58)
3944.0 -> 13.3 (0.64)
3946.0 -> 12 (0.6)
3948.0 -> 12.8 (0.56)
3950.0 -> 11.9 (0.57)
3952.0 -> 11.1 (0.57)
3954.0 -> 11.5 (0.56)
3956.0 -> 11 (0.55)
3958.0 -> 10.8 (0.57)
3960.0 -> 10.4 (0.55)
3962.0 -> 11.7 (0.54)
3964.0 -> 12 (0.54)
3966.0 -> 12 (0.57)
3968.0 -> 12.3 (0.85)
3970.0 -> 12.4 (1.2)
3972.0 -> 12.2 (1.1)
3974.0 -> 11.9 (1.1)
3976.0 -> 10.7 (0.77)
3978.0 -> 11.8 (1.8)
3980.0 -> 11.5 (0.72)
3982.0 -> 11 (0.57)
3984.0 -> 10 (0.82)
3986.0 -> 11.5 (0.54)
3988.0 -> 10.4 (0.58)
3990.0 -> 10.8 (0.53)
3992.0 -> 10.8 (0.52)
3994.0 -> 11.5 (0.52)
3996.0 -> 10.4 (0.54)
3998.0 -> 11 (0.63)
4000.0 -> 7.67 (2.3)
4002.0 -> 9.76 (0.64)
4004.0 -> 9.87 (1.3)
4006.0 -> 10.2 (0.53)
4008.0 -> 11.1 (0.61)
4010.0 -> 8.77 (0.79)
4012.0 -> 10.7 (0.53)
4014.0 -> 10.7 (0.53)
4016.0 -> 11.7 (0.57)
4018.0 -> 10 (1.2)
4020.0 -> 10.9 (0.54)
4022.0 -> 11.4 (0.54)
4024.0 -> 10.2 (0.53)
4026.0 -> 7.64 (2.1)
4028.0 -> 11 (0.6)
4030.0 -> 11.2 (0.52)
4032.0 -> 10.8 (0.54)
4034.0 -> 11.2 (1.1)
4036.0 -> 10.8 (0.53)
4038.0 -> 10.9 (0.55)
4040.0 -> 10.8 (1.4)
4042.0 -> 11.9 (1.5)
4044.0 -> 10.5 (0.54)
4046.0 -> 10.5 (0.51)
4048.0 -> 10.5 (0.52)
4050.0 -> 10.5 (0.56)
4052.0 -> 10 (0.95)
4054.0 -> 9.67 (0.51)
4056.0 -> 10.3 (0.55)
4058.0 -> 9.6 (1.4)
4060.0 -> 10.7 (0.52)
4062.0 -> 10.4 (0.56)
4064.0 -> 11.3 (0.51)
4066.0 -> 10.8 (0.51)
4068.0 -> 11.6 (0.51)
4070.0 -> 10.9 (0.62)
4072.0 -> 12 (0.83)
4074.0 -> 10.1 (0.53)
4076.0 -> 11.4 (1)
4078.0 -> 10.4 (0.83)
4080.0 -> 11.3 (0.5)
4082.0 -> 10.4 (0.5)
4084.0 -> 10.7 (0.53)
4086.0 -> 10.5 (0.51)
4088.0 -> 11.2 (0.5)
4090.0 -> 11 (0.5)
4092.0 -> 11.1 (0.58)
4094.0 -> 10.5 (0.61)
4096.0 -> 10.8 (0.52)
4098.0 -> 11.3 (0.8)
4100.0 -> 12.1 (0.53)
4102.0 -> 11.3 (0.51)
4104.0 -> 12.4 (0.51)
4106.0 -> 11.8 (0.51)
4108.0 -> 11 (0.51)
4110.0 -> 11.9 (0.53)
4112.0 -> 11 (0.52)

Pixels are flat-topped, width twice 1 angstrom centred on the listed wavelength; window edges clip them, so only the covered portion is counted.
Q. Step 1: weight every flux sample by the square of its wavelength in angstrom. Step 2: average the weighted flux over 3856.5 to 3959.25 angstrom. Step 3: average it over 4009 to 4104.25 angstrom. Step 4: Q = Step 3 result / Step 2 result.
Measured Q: 0.9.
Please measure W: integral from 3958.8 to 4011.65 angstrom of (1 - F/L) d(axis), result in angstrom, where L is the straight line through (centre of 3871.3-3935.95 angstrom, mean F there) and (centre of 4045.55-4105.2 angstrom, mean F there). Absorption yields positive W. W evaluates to 3.5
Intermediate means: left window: 12.4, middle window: 10.9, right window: 10.8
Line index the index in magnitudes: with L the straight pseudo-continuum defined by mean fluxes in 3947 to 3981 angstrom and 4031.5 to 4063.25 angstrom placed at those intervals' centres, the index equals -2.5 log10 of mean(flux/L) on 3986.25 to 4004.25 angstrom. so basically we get 0.094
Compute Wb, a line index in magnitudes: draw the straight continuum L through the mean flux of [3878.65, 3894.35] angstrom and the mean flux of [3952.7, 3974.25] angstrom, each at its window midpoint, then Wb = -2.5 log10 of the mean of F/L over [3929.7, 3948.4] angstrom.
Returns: -0.06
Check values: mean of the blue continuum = 12.3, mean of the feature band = 12.5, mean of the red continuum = 11.6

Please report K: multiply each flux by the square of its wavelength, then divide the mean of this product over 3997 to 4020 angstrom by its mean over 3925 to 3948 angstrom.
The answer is 0.9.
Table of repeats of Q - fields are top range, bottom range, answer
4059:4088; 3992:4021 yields 1.09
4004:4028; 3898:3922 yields 0.87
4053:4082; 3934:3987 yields 0.96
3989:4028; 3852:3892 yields 0.85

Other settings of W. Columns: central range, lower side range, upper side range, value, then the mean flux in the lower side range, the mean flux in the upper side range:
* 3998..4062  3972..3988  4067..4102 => 4.3 angstrom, 11.2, 11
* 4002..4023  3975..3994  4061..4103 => 0.9 angstrom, 11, 11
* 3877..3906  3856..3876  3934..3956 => 1.4 angstrom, 13.4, 12.2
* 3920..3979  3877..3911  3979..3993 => -2.6 angstrom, 12.4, 10.9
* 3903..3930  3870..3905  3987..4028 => -0.8 angstrom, 12.5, 10.3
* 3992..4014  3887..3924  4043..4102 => 2.4 angstrom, 12.3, 10.8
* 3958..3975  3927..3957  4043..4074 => 0.0 angstrom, 12.1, 10.6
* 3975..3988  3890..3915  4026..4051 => 0.5 angstrom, 12.5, 10.8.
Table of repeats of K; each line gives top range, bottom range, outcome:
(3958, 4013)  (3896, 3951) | 0.91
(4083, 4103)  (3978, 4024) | 1.10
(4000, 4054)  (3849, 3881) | 0.86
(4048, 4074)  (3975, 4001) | 1.03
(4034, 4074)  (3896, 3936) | 0.93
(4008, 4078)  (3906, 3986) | 0.93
